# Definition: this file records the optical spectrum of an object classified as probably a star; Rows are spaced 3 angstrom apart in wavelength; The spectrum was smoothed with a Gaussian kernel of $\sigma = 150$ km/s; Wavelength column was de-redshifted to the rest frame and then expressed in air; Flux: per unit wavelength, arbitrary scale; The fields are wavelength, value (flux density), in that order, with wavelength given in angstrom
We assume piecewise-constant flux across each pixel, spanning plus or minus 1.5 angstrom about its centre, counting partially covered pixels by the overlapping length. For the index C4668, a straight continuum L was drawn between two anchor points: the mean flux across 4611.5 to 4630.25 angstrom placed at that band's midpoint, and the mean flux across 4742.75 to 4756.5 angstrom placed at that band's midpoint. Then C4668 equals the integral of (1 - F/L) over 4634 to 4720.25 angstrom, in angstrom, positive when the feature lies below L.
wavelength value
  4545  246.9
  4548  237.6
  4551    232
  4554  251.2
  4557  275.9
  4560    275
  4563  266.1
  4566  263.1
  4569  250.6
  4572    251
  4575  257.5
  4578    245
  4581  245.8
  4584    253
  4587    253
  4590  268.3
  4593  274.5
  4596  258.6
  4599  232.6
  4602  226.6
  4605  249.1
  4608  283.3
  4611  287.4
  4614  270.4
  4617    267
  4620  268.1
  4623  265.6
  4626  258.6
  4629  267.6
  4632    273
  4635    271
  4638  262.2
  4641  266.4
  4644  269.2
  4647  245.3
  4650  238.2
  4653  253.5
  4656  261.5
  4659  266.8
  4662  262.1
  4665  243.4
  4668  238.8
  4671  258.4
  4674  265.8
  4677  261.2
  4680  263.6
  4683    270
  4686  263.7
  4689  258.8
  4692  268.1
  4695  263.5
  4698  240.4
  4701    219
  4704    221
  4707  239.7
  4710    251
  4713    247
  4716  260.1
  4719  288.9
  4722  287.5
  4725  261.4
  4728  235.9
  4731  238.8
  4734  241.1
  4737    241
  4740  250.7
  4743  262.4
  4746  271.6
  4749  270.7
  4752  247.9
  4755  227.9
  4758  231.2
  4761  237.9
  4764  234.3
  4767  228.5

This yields 2.2 angstrom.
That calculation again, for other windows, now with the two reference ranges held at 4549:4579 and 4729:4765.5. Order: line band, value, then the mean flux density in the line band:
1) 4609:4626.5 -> -1.2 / 271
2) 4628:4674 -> -1.3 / 259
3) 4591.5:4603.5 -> 0.3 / 248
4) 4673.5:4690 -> -0.9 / 264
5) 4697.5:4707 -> 0.8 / 227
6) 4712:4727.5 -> -1.2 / 268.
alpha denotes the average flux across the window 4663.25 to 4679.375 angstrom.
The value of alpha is 254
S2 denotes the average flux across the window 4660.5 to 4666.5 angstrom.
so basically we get 253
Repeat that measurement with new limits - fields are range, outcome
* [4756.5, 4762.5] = 235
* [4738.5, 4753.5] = 261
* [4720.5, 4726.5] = 274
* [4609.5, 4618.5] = 275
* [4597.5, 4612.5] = 256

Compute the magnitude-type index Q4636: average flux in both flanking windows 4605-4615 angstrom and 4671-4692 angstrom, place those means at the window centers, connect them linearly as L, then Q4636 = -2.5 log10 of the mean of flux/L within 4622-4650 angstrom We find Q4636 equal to 0.04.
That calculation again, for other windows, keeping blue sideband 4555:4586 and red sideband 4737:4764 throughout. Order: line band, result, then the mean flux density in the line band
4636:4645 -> -0.05 mag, 266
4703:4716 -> 0.04 mag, 243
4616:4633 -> -0.05 mag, 266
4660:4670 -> 0.02 mag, 250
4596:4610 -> 0.03 mag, 250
